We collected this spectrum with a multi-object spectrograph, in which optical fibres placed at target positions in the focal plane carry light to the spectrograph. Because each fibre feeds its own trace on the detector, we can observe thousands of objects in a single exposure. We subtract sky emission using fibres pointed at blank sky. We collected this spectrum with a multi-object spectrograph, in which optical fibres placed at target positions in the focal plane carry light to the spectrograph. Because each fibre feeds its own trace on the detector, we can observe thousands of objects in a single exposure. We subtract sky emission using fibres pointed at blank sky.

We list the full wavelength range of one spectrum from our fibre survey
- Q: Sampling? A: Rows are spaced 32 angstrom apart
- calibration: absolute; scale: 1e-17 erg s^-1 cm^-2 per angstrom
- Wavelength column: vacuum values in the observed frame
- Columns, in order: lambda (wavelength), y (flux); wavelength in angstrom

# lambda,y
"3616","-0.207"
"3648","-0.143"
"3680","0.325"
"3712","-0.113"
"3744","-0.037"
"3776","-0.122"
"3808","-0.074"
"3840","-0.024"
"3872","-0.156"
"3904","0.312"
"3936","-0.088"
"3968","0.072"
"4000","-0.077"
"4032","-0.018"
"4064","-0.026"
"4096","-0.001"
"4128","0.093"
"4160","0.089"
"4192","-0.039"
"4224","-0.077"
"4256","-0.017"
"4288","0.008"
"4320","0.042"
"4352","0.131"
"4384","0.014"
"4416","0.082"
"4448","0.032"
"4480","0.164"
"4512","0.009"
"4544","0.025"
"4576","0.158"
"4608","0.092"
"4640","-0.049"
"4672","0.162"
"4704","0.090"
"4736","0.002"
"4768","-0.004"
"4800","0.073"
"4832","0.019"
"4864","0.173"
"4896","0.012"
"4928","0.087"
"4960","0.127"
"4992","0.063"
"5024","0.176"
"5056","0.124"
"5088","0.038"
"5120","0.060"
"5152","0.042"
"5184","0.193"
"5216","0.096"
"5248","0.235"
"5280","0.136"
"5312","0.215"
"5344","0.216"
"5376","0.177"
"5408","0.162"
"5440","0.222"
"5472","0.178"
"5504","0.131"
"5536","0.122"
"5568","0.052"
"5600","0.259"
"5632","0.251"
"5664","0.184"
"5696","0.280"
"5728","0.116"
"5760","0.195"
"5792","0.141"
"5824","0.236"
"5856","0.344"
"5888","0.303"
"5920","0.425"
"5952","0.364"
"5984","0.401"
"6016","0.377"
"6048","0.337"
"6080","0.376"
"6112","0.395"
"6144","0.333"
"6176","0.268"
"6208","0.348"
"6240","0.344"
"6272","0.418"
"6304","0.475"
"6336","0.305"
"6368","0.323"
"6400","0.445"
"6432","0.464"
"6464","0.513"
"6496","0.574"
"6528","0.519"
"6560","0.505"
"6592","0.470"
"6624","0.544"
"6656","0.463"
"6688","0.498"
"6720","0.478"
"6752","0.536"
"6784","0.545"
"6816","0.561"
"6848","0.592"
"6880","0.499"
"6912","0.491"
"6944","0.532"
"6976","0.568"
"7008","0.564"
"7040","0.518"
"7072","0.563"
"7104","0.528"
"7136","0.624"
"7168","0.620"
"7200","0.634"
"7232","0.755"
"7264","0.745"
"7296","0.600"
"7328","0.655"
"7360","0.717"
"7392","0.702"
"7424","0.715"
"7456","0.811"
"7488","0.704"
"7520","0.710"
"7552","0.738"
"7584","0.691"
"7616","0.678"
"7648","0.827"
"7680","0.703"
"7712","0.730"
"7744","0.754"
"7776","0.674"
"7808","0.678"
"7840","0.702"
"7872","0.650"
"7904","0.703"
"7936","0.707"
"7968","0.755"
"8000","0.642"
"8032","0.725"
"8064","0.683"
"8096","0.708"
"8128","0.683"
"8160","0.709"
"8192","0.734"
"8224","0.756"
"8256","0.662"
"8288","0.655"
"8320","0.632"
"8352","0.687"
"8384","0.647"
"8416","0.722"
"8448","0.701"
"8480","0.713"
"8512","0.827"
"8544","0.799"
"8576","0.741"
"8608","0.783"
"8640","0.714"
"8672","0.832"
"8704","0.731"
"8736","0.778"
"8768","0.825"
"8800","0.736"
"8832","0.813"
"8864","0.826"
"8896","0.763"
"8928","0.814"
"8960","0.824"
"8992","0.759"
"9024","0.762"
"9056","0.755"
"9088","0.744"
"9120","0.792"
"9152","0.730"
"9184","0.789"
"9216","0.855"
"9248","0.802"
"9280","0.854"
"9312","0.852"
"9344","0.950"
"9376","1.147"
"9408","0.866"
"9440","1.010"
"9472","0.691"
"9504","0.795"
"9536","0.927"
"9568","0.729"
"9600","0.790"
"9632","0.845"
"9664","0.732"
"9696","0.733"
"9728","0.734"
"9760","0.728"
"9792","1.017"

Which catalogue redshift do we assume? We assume 0.608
